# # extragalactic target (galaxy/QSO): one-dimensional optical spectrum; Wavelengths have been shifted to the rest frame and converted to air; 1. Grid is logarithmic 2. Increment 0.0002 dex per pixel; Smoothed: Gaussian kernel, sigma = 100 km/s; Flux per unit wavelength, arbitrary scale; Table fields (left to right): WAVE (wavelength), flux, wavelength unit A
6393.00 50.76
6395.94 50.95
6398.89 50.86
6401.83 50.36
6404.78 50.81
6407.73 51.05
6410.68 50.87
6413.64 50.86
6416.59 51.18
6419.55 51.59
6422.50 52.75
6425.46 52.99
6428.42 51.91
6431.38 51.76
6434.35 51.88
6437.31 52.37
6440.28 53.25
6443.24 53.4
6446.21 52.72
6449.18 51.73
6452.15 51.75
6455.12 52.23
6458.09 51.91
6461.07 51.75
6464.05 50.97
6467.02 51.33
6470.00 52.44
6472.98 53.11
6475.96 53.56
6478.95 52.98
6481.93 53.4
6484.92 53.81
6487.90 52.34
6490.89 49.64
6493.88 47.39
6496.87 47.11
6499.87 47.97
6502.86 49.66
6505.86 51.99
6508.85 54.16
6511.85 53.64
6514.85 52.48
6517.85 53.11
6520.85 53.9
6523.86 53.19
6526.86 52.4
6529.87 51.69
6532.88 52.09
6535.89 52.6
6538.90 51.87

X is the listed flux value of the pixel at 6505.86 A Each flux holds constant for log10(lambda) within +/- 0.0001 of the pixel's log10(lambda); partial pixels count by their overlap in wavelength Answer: 51.99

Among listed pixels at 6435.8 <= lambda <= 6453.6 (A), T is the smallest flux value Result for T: 51.73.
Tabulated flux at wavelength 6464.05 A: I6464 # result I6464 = 50.97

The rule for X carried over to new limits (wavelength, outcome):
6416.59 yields 51.18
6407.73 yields 51.05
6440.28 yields 53.25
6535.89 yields 52.6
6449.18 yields 51.73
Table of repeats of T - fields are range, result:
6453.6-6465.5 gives 50.97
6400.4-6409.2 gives 50.36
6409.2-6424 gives 50.86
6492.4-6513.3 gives 47.11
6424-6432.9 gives 51.76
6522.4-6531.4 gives 51.69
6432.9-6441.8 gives 51.88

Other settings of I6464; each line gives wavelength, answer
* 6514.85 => 52.48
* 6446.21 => 52.72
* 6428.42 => 51.91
